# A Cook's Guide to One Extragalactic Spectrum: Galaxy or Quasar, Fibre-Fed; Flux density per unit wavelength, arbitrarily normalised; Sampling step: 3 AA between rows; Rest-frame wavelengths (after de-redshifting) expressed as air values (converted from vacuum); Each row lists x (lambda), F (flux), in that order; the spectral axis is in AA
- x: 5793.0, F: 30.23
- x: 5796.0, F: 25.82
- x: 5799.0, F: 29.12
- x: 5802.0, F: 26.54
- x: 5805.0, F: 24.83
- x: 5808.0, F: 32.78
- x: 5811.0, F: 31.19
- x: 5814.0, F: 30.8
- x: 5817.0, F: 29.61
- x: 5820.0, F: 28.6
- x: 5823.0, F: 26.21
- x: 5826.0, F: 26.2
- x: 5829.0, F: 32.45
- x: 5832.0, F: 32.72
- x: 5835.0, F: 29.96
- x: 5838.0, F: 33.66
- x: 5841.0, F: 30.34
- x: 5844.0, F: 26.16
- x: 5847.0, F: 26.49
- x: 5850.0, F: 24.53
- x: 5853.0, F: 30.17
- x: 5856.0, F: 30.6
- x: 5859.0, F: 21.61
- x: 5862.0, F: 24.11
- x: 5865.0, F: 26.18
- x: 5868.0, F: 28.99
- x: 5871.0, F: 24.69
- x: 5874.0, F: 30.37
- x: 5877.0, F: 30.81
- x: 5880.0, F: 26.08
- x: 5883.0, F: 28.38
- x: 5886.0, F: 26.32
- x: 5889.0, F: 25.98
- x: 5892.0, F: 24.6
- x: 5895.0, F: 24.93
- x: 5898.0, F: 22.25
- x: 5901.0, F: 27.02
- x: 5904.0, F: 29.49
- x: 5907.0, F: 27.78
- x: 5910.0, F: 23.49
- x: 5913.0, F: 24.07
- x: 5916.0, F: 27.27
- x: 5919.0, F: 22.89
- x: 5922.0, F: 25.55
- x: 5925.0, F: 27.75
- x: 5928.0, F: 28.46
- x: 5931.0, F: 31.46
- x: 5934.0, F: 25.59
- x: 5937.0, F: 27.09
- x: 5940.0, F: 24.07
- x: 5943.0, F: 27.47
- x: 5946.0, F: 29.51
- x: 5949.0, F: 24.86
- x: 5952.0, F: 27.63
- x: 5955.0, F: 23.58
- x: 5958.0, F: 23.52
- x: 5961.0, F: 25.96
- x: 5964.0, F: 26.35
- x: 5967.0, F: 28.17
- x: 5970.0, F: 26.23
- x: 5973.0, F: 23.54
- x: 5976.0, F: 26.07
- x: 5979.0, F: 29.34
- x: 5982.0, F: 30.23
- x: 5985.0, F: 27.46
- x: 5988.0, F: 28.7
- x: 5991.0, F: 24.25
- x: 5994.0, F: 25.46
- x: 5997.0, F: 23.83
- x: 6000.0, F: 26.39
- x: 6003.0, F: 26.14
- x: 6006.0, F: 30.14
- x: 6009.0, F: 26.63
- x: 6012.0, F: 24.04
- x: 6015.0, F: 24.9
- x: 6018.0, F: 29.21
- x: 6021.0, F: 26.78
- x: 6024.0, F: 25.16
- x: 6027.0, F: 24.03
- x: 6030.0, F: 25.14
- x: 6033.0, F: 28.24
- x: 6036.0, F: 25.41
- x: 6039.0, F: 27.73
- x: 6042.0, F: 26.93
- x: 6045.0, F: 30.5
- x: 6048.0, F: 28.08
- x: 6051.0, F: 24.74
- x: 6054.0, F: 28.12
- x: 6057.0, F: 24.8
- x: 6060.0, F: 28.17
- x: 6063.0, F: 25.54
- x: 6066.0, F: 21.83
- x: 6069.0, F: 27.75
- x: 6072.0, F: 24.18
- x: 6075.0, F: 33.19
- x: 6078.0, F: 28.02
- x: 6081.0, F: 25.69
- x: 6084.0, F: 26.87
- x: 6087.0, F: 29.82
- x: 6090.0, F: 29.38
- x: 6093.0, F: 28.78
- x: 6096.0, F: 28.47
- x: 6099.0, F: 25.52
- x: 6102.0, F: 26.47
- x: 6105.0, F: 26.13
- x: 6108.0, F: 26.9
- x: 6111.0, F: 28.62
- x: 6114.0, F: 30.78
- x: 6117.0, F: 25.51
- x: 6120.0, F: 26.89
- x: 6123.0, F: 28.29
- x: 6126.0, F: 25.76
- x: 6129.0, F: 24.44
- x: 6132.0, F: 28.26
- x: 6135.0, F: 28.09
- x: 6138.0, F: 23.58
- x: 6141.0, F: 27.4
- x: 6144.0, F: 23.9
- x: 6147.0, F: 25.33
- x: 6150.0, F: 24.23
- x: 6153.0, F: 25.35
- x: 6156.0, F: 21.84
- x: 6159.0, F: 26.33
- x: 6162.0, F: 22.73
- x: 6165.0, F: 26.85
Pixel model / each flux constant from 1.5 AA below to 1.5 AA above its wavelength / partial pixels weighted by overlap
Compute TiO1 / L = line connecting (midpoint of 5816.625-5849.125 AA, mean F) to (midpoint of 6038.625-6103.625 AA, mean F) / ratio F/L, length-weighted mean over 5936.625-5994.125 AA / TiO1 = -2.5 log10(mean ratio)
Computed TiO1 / 0.07 mag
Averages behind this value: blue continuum 29.2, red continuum 27.3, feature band 26.5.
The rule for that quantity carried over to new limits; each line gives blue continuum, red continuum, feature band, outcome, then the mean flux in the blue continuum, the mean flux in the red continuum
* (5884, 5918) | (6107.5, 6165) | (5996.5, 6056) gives -0.03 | 25.7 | 26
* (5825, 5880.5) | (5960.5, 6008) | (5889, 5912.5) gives 0.09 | 28.3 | 26.8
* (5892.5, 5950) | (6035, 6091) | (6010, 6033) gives 0.05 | 26.4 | 27.2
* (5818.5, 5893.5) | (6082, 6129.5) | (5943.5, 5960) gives 0.07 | 27.8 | 27.5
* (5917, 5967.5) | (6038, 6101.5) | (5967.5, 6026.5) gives 0.01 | 26.4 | 27.3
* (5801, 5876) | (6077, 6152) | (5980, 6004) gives 0.04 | 28.4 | 26.9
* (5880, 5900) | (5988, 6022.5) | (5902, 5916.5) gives -0.03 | 25.5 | 26.3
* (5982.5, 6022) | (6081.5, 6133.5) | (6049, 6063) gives 0.02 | 26.5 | 27.4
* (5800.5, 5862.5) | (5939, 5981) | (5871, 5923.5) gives 0.05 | 28.6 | 26.2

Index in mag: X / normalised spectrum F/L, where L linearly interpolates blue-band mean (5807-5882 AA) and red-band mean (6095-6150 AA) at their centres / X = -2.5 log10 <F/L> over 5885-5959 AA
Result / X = 0.08 mag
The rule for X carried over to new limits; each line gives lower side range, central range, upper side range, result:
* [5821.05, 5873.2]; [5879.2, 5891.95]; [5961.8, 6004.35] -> 0.04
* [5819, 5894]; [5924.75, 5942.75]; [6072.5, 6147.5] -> 0.01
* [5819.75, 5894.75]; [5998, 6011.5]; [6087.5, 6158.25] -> 0.01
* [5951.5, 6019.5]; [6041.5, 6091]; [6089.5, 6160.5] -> -0.03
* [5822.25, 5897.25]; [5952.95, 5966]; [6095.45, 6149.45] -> 0.09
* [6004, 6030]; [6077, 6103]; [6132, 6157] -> -0.08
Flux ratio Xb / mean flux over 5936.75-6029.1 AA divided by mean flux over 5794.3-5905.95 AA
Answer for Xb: 0.95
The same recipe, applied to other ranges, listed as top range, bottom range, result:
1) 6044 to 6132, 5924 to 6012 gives 1.02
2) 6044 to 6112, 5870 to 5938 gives 1.02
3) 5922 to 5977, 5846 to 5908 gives 0.99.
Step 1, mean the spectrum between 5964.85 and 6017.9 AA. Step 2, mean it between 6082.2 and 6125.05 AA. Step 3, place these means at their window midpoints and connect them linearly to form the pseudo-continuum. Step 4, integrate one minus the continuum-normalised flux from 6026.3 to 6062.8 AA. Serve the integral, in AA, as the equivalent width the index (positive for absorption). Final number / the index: 0.4 AA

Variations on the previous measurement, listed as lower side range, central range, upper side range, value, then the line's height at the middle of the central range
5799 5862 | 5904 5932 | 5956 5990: 0.9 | 27.5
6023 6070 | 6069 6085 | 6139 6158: -1.1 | 25.9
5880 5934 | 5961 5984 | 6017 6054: -0.4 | 26.6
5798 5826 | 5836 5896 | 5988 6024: 1.6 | 28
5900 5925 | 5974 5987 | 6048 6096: -0.8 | 26.5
